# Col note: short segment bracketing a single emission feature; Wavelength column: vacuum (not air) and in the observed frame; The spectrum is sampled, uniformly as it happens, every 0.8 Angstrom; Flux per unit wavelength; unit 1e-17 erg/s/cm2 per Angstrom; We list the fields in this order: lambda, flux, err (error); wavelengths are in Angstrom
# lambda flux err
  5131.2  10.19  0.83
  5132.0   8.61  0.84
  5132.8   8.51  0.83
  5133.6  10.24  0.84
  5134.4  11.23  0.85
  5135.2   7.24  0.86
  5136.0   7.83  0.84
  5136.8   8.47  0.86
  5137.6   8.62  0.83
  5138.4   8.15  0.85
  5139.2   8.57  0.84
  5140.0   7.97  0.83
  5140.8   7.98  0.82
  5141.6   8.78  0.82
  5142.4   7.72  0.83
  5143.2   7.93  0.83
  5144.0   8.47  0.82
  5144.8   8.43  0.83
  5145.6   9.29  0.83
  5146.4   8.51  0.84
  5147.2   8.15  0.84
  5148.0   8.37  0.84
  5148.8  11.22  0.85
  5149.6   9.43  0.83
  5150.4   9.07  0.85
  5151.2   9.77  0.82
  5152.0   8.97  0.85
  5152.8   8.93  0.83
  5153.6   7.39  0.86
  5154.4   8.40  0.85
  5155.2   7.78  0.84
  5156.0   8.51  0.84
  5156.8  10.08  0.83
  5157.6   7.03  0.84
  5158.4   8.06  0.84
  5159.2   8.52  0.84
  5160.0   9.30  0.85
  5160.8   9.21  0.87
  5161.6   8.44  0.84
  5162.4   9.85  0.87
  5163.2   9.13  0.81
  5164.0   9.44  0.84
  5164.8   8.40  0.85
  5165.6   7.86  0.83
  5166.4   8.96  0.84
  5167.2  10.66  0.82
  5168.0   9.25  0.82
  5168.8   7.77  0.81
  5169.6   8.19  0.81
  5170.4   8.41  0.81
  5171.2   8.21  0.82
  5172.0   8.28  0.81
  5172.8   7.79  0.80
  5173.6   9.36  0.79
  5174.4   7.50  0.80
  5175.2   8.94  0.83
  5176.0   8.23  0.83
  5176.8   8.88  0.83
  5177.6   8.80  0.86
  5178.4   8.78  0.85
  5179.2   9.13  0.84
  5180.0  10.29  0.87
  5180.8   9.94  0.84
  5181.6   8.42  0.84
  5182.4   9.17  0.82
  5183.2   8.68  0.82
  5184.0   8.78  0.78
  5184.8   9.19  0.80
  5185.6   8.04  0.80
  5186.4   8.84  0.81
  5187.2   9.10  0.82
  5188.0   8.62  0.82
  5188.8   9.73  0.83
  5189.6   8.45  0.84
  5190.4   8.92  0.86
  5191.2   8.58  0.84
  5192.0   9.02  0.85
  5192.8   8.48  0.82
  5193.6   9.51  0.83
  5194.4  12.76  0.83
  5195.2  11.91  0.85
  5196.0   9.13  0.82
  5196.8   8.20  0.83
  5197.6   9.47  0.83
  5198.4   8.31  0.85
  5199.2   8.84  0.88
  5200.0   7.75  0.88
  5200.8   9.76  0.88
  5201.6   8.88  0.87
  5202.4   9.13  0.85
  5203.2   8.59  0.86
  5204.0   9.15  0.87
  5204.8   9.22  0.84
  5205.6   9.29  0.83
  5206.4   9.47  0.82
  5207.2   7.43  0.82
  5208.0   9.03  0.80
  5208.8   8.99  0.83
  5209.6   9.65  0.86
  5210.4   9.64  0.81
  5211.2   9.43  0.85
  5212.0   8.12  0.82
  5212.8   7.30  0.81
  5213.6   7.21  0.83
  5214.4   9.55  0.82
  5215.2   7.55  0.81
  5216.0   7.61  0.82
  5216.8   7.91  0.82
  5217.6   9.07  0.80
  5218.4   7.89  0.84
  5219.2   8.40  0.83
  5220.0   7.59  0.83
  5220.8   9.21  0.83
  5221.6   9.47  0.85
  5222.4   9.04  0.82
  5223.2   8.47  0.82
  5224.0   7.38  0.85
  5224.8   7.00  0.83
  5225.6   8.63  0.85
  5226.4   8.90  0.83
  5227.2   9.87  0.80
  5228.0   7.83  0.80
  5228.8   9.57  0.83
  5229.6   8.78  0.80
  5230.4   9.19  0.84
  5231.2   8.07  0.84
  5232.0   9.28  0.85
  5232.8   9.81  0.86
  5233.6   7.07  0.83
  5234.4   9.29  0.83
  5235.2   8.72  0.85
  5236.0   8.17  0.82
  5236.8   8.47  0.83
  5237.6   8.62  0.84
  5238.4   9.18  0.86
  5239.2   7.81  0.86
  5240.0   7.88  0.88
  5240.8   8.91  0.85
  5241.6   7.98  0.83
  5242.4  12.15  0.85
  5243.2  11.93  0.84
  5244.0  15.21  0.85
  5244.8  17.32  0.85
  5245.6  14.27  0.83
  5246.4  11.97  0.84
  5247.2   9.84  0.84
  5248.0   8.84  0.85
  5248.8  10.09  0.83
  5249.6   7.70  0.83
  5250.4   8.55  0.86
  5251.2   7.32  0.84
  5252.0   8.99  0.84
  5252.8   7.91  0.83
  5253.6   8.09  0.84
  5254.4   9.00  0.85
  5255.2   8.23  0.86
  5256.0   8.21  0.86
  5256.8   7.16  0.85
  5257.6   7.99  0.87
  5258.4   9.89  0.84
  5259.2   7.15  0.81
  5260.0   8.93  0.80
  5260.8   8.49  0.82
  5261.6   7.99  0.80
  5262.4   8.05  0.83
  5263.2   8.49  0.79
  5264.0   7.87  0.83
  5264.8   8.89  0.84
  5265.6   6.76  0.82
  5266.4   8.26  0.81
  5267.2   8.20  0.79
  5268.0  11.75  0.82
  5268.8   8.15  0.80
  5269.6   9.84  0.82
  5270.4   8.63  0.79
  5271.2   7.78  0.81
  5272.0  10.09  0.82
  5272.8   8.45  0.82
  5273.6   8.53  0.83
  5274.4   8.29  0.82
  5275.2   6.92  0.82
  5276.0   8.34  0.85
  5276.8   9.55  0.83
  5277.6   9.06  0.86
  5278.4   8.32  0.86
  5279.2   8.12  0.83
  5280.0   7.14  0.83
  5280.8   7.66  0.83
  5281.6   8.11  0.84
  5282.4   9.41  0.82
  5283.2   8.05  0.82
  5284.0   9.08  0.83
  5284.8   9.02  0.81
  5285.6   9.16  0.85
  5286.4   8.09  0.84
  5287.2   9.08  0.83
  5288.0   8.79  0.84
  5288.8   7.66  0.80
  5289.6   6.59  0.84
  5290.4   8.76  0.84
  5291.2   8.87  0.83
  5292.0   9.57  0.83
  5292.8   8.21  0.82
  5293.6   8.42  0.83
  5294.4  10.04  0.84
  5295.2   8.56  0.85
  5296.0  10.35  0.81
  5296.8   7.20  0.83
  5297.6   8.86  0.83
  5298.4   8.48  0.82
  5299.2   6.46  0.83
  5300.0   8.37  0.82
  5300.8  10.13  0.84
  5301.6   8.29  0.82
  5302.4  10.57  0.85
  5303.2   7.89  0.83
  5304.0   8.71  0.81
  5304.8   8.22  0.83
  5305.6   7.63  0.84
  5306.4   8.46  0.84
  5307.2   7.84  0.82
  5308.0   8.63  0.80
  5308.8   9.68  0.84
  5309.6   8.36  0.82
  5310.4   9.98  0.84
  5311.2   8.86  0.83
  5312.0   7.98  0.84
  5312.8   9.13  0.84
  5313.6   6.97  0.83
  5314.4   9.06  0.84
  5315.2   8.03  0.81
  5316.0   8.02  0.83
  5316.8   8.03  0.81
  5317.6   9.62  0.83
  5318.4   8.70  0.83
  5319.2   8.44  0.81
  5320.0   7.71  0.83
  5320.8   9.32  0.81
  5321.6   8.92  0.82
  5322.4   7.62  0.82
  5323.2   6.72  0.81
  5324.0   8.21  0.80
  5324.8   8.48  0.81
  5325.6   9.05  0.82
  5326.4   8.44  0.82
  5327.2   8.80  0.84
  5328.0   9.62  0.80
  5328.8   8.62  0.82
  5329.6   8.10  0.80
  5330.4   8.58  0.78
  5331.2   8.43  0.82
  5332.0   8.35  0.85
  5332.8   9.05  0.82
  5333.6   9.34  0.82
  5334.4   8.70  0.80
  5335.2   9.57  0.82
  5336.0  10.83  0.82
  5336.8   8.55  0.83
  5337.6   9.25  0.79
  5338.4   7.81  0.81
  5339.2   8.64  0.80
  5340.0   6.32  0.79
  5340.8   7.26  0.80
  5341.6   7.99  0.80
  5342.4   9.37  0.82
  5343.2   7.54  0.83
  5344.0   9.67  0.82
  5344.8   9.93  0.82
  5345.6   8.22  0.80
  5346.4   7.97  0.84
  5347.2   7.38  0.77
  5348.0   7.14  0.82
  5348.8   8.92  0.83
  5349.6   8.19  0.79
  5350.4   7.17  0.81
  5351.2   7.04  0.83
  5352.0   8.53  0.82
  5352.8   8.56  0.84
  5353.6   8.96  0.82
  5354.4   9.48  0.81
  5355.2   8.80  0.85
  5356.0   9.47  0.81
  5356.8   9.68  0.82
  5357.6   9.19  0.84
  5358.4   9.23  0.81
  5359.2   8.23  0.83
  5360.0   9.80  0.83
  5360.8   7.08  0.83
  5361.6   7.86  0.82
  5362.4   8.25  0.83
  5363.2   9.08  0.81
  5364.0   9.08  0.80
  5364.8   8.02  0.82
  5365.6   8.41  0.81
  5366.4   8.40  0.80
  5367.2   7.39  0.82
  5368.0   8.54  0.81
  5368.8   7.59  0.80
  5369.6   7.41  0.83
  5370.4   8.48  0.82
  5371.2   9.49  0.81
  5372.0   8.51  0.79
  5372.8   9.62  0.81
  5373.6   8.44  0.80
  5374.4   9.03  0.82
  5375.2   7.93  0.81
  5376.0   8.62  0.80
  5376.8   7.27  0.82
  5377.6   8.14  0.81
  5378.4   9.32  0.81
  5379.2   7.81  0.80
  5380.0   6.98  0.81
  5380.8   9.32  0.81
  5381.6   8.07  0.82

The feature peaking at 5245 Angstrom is [O III]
